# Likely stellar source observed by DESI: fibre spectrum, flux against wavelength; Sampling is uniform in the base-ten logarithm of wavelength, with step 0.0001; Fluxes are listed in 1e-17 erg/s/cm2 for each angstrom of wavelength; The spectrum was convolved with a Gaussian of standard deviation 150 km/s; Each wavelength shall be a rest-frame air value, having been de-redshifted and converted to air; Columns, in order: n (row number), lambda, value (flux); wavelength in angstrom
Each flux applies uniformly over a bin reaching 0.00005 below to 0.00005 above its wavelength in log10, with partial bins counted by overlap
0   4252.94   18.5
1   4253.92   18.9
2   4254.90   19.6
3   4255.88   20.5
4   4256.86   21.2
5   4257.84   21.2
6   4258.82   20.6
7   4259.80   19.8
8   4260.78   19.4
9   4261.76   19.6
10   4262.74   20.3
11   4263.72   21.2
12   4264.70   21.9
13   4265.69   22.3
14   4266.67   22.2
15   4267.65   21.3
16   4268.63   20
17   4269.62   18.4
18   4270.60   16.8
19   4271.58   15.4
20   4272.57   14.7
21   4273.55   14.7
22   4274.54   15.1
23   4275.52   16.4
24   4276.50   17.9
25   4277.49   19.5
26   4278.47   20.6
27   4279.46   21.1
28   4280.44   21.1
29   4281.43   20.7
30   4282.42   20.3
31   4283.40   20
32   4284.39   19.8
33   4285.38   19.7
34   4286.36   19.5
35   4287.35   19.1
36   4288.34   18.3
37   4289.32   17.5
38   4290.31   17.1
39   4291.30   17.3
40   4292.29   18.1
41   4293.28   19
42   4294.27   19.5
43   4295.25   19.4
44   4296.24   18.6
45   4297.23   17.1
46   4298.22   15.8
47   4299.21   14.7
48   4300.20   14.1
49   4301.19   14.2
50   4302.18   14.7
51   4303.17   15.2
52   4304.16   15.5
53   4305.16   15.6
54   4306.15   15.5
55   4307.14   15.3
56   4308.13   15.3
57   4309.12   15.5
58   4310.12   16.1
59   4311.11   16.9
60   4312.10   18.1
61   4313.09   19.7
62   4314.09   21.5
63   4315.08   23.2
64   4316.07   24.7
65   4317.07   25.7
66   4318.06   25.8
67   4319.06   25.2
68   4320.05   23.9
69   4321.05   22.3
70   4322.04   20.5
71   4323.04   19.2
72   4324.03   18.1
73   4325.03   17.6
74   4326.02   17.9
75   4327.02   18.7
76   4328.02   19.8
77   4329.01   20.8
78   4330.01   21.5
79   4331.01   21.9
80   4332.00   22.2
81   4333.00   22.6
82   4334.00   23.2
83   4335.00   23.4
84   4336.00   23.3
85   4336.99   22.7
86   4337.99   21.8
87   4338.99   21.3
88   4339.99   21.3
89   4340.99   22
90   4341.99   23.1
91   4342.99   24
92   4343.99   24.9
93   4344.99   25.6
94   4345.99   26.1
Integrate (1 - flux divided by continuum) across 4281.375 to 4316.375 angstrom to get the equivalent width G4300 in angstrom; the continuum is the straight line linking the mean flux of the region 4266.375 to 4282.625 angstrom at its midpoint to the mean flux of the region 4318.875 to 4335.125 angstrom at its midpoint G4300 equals 3.3 angstrom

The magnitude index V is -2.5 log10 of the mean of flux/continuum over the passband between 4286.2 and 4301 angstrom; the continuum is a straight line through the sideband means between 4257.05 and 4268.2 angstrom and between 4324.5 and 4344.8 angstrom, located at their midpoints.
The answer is 0.21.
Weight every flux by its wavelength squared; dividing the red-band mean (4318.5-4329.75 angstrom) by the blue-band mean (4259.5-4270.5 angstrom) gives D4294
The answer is 1.02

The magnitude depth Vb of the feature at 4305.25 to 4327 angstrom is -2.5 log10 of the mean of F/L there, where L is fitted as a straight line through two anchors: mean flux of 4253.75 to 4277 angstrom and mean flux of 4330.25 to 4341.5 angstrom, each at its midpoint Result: 0.087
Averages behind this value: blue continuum 19.1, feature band 19.8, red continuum 22.3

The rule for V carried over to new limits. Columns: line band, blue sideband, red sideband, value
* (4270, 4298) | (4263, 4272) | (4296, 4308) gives -0.037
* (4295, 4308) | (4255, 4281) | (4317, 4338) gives 0.295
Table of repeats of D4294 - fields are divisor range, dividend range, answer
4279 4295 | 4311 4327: 1.12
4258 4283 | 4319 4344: 1.15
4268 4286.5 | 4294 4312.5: 0.88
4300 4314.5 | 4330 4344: 1.41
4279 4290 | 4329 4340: 1.16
